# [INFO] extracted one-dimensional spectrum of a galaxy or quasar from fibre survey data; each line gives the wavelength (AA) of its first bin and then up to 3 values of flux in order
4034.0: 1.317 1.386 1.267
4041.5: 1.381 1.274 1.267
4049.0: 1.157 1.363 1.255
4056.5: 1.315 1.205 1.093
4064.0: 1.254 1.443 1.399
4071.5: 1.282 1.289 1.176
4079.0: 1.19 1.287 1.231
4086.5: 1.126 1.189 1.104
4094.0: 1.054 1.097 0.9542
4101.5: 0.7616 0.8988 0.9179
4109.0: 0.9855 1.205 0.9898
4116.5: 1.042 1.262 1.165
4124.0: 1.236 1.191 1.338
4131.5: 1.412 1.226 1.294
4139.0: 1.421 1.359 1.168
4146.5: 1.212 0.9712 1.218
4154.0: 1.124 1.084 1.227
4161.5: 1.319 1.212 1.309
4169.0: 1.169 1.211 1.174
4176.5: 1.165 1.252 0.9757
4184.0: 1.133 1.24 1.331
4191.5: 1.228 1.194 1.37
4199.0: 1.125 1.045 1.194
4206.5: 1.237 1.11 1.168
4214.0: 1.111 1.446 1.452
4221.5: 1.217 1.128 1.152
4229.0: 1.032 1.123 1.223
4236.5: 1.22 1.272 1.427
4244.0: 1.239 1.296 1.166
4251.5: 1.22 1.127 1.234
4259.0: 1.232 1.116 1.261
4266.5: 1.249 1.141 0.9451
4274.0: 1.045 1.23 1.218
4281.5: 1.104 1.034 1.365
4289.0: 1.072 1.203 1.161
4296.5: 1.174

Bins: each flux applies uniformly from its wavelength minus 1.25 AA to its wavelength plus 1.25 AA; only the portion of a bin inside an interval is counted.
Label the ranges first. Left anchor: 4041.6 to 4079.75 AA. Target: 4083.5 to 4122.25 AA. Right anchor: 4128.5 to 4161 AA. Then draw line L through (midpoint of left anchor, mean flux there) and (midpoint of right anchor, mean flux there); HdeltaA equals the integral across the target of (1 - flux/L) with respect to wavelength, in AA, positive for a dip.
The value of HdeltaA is 6.0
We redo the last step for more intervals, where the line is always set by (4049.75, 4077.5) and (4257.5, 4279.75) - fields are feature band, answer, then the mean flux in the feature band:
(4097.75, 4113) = 3.64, 0.954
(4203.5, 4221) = -0.80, 1.25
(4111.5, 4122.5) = 1.09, 1.12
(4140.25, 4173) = 0.69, 1.2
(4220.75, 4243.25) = -0.37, 1.2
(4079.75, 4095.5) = 1.24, 1.16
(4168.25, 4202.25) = 0.52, 1.19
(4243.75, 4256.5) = -0.43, 1.21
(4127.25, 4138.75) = -0.77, 1.32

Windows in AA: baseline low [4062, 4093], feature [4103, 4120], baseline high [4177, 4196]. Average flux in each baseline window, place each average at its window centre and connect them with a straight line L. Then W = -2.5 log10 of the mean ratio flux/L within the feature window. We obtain 0.18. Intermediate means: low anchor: 1.24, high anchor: 1.2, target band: 1.04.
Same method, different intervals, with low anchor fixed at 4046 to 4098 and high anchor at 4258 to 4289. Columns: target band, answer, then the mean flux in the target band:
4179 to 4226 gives -0.02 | 1.21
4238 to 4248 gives -0.12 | 1.31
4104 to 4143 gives 0.01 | 1.19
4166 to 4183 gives 0.02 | 1.17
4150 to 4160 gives 0.04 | 1.16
